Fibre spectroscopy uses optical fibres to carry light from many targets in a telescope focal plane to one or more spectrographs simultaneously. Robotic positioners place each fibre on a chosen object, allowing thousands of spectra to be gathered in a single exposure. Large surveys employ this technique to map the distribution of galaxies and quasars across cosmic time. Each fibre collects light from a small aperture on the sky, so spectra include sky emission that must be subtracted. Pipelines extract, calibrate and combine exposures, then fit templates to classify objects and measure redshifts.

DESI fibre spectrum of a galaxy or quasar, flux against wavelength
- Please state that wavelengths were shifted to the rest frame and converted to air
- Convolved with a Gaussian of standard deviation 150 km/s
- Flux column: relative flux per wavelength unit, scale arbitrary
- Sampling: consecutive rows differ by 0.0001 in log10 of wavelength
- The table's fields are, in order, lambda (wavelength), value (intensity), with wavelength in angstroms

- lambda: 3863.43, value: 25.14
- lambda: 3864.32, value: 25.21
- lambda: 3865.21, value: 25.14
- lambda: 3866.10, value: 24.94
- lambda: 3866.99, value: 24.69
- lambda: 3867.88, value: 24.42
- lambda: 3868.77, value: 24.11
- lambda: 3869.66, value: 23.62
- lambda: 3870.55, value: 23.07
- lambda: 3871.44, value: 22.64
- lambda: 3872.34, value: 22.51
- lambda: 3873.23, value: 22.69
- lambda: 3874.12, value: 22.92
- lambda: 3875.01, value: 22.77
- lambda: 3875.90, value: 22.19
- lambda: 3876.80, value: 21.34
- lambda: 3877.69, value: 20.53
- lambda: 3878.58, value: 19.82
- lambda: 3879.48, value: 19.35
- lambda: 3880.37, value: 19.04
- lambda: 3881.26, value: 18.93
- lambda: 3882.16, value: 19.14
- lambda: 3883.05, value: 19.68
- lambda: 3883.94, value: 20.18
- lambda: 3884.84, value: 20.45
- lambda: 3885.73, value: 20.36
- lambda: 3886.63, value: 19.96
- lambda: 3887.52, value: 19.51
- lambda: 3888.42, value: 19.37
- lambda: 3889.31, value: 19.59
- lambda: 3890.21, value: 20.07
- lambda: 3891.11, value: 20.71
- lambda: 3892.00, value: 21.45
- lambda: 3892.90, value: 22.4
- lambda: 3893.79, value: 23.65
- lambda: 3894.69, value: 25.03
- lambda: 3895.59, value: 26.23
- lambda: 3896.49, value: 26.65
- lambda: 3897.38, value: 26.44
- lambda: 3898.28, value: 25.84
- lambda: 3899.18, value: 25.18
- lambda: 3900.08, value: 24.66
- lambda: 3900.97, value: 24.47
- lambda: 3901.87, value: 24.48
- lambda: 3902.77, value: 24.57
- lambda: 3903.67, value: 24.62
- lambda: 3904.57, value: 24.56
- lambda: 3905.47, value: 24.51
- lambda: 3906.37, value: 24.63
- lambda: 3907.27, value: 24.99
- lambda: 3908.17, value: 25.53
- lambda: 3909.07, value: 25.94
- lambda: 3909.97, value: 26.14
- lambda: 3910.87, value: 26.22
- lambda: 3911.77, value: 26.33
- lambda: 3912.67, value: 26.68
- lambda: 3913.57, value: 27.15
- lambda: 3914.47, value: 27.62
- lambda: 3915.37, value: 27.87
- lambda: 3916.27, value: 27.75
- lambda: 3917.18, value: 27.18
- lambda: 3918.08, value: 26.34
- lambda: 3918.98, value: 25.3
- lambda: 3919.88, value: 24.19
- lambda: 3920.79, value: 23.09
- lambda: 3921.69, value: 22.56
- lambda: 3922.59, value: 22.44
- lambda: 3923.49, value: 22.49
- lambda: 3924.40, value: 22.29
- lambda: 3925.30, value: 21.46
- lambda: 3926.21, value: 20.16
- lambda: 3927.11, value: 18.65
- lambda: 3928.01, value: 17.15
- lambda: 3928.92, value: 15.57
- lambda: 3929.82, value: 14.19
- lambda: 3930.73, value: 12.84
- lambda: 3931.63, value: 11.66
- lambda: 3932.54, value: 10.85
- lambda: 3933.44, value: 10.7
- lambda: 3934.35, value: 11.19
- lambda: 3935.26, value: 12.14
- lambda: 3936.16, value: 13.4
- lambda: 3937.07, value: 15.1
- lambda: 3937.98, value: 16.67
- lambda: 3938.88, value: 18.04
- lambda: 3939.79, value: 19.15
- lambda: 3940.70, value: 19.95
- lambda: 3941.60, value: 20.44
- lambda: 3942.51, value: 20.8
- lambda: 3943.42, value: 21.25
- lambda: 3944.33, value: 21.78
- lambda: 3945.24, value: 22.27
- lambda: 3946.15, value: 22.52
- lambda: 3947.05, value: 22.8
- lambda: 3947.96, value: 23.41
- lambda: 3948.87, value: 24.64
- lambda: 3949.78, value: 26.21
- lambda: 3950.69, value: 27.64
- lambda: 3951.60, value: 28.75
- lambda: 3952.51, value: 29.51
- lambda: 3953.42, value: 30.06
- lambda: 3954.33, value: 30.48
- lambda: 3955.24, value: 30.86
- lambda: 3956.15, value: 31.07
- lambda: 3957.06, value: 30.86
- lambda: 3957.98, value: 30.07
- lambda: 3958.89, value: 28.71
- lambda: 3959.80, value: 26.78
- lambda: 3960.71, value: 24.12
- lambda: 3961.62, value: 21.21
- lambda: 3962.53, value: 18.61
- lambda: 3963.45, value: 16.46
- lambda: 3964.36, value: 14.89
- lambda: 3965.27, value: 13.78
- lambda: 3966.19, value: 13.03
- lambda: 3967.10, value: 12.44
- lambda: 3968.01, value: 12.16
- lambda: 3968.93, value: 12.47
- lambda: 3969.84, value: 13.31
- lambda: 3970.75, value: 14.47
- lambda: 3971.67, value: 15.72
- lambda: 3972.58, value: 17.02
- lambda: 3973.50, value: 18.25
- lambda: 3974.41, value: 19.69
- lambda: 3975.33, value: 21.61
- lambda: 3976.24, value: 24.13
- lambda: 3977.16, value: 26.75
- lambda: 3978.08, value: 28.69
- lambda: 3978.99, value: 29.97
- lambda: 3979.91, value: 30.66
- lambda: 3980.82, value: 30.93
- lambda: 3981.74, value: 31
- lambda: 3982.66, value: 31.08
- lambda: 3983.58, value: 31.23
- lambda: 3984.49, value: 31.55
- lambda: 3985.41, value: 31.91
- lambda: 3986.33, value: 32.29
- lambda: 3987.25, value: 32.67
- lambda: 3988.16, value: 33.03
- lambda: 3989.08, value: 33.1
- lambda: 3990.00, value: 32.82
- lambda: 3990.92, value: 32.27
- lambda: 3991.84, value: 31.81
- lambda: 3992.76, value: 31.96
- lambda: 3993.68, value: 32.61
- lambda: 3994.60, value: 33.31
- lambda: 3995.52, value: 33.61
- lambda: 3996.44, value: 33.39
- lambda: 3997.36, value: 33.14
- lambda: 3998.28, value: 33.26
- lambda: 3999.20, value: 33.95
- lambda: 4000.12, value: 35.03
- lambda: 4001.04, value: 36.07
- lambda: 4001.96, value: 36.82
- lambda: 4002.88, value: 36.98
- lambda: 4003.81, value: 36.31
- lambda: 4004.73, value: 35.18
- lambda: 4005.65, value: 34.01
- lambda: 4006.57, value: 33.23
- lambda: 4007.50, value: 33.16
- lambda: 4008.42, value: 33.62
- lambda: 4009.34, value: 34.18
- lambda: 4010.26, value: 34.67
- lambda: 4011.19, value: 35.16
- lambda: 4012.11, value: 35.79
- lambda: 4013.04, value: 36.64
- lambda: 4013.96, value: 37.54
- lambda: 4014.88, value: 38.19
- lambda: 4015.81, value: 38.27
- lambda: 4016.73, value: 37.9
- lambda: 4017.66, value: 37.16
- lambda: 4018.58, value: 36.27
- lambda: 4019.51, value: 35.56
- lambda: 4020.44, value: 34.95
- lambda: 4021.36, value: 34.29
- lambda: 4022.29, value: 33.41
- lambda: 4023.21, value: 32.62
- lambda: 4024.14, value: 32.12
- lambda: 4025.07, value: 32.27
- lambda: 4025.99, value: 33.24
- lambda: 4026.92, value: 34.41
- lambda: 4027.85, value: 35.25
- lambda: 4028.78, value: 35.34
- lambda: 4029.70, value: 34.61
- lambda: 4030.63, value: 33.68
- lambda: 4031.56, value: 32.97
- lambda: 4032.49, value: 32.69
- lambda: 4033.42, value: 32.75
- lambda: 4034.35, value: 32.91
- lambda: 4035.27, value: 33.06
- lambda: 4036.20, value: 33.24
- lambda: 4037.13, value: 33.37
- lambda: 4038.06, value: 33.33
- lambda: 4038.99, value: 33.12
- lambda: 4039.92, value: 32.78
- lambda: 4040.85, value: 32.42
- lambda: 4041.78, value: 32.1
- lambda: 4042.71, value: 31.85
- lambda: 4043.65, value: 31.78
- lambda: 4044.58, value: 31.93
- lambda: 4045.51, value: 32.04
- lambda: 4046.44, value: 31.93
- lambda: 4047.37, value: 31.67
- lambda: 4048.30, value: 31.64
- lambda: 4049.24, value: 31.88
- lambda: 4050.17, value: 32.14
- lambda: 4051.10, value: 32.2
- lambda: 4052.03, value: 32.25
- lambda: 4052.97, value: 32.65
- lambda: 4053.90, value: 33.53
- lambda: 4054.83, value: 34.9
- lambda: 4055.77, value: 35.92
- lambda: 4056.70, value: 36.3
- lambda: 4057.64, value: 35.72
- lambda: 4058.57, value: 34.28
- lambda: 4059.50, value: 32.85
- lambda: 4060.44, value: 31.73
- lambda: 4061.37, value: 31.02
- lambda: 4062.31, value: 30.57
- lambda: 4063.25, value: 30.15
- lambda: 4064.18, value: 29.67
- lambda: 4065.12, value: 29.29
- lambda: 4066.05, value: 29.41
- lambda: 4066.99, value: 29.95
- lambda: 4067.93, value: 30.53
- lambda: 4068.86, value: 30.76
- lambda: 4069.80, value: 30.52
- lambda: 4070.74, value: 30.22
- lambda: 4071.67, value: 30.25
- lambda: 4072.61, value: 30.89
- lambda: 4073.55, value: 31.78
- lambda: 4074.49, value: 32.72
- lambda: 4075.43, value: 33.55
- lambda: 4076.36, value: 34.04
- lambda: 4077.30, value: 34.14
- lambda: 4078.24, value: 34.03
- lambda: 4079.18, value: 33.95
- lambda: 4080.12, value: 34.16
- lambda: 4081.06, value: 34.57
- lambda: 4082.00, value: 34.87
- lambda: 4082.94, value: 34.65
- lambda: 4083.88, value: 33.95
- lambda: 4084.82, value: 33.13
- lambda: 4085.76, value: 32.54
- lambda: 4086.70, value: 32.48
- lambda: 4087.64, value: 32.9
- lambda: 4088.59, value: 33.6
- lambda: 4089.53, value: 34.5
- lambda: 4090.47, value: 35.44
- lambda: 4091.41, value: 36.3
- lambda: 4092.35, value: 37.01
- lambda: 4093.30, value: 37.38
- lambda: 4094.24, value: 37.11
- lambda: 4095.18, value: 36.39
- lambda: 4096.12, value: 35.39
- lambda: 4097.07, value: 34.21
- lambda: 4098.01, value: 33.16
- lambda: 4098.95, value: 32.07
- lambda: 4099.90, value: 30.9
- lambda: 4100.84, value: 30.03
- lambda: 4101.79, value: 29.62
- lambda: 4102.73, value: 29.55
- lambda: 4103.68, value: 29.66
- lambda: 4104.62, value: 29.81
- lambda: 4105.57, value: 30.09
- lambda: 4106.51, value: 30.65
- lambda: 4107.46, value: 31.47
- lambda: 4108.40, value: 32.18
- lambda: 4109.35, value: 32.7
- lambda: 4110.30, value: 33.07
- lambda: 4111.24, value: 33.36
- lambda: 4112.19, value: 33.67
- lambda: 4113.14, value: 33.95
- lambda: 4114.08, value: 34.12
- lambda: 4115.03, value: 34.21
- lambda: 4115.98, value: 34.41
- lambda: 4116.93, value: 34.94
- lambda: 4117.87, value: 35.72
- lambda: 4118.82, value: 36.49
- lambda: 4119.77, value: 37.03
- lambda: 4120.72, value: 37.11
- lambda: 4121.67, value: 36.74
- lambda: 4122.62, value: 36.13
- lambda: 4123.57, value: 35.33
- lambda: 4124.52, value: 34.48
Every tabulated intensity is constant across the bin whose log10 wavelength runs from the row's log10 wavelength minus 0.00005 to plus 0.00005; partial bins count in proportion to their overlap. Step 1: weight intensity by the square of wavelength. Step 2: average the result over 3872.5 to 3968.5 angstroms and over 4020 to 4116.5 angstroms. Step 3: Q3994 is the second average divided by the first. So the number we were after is 1.6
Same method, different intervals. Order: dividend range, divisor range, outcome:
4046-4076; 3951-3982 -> 1.47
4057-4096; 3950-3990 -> 1.40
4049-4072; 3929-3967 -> 1.62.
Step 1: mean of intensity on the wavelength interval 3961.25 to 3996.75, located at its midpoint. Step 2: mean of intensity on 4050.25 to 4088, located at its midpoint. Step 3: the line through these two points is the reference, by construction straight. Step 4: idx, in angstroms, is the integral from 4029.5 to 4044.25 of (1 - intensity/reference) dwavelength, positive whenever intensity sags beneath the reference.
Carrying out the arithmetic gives -1.5 angstroms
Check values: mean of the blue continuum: 25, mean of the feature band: 32.9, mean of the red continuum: 32.6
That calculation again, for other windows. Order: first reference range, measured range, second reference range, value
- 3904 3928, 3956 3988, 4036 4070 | 4.96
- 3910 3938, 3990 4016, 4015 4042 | -3.26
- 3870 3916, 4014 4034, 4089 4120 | -3.48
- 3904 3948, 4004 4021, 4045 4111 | -4.88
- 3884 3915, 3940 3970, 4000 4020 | 7.25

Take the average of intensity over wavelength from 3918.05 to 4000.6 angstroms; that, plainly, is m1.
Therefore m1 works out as 23.7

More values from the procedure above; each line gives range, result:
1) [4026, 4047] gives 33.1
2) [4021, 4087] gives 32.7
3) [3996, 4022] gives 35.4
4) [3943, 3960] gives 26.8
